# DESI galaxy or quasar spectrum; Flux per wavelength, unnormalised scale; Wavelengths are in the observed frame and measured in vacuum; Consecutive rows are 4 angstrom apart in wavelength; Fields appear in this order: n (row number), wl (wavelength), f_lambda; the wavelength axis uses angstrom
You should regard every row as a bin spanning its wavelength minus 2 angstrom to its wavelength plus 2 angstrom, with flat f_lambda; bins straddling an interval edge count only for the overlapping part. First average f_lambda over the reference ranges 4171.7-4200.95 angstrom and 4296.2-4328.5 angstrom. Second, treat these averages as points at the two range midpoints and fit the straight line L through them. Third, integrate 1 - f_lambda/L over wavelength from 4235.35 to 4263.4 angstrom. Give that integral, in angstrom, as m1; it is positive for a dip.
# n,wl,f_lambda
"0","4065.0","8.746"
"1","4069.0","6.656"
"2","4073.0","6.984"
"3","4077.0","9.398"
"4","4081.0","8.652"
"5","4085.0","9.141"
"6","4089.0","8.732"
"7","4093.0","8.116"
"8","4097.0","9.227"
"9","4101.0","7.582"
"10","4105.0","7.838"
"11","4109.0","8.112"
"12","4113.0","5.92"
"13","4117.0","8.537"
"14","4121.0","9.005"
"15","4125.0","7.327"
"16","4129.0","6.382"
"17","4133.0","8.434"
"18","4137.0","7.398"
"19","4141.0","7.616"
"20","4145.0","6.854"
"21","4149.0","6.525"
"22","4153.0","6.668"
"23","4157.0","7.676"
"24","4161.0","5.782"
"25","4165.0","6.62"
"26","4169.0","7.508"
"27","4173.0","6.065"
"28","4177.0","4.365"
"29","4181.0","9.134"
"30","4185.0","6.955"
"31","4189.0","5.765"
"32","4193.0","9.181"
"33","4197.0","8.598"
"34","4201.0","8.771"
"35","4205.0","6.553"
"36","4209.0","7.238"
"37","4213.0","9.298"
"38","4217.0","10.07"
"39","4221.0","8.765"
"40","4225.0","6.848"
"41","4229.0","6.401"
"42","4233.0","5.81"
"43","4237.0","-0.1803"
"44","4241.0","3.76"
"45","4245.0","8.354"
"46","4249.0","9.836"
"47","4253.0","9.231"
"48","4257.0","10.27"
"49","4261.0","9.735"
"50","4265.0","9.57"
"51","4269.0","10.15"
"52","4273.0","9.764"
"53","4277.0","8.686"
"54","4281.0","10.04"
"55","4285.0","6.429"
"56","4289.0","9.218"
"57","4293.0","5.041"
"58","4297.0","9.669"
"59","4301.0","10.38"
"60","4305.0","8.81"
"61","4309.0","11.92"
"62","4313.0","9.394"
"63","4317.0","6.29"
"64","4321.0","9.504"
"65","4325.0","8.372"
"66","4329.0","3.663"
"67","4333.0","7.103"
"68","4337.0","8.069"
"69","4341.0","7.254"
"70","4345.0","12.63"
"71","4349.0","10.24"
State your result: 2.7 angstrom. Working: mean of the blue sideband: 7.29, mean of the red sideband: 9.02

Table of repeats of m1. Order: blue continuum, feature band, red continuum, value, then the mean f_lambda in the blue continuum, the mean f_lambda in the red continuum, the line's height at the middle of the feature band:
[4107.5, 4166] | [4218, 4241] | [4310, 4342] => 5.7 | 7.26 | 7.6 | 7.43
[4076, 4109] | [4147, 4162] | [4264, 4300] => 3.3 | 8.53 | 8.75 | 8.6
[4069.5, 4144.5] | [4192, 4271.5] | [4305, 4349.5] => 3.7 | 7.97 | 8.54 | 8.29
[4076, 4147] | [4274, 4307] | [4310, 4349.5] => -1.4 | 8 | 8.27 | 8.22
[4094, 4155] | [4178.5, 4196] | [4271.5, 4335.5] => 0.3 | 7.57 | 8.38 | 7.85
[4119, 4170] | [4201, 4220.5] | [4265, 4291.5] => -0.6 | 7.21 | 9.01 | 8.1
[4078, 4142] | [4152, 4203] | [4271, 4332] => 6.3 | 8.03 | 8.46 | 8.18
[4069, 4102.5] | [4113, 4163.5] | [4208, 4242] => 2.6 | 8.38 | 6.5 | 7.67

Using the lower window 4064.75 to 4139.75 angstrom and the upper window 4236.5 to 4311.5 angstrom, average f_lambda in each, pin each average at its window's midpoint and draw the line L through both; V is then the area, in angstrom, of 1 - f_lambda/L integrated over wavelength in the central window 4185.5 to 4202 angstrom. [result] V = 0.8 angstrom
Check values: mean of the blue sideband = 7.99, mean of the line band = 7.93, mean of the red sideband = 8.64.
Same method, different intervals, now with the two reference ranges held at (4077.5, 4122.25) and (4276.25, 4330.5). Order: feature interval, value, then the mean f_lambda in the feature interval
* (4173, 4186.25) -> 2.6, 6.7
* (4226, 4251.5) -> 7.9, 5.78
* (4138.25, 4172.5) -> 5.9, 6.88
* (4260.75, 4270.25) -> -1.6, 9.81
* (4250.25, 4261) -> -1.7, 9.75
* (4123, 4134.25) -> 1.3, 7.31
